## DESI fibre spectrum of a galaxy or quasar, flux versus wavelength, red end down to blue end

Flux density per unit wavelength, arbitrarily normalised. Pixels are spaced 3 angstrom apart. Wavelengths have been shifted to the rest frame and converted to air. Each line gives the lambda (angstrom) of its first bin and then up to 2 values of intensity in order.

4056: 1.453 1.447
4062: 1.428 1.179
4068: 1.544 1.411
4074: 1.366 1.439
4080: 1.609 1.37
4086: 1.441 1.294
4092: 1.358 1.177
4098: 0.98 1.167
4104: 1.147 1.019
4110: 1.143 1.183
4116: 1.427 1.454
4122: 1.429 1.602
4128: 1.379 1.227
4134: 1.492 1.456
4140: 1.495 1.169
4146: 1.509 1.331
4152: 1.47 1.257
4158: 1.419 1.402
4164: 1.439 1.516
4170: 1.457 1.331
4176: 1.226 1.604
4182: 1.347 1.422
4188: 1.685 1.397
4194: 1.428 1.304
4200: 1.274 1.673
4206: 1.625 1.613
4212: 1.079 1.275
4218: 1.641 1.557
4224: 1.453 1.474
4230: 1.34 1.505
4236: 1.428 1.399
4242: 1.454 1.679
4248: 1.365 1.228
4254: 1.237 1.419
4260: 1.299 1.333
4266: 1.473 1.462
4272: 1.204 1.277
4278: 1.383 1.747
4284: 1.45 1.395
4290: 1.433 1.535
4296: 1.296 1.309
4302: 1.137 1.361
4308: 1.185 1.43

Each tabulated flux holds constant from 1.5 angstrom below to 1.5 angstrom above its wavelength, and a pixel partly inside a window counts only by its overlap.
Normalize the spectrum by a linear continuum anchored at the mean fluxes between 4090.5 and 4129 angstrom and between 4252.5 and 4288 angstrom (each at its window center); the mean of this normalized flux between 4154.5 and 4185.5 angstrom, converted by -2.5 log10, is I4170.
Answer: -0.075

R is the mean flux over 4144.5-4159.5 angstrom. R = 1.4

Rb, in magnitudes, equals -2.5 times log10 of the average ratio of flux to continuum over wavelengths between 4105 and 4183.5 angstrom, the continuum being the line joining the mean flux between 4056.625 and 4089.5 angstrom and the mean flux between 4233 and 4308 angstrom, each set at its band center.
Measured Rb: 0.02 mag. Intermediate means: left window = 1.42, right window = 1.39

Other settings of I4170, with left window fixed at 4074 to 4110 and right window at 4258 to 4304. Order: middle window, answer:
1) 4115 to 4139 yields -0.11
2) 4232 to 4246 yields -0.10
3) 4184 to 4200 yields -0.08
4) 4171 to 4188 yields -0.07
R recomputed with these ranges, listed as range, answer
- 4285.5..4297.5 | 1.41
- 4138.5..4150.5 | 1.38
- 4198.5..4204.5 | 1.47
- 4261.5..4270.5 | 1.42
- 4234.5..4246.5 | 1.49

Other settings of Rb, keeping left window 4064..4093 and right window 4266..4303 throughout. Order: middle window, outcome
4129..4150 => 0.01 mag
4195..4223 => -0.04 mag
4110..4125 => 0.02 mag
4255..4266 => 0.03 mag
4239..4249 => -0.07 mag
